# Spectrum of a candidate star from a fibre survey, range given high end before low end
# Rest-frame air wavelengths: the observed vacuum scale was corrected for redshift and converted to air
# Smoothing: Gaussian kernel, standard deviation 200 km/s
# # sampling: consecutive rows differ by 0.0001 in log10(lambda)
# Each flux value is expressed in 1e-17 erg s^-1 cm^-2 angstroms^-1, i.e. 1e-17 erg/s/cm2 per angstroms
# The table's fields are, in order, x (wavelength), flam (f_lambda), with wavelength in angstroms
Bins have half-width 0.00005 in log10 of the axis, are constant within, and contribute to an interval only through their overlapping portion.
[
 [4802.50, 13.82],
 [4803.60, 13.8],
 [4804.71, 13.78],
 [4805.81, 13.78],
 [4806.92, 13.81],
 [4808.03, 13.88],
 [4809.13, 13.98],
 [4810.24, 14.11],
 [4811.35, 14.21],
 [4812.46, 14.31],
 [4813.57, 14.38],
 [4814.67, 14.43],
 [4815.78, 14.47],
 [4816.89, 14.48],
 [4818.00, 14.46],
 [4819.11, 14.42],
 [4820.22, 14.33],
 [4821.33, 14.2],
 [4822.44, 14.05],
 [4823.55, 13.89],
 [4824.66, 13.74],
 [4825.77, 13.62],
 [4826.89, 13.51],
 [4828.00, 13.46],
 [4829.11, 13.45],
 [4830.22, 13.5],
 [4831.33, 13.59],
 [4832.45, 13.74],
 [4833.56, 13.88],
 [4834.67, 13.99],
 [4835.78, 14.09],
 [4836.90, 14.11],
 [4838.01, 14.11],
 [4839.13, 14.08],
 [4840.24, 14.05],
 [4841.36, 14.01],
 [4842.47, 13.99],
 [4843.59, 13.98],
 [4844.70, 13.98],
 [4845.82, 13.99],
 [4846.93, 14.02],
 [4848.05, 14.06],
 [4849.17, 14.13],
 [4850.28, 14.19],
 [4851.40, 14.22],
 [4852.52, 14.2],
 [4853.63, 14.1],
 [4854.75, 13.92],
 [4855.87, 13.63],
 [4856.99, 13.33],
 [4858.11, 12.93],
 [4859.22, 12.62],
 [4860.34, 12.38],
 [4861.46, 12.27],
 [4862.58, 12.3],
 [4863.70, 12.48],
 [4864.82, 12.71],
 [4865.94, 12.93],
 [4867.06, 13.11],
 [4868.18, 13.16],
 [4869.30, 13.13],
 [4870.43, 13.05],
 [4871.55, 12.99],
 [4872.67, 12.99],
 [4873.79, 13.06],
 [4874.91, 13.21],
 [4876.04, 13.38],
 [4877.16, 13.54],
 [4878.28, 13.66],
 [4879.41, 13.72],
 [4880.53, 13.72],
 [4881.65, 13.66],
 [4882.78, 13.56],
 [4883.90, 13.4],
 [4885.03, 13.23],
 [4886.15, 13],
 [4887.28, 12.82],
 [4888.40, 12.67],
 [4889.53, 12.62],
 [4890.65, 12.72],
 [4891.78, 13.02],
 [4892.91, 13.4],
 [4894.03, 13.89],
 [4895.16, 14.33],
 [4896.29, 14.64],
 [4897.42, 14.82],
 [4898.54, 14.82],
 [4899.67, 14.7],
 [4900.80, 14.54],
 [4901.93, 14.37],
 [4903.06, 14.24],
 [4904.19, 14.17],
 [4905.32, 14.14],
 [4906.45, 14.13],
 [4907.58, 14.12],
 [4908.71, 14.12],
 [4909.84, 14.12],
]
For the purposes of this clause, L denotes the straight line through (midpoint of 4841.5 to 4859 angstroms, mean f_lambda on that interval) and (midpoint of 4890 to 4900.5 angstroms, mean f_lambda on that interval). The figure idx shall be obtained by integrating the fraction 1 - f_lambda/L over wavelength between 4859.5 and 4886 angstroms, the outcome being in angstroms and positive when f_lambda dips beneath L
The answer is 1.6 angstroms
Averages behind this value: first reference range 13.9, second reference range 14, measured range 13.1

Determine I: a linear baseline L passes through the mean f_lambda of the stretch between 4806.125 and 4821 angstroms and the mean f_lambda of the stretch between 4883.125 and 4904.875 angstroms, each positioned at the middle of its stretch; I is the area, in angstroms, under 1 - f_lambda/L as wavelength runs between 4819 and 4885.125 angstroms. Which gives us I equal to 2.06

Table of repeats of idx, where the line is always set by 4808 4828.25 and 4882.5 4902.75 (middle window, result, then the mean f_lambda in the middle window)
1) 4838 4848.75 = 0.0 angstroms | 14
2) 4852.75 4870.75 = 1.1 angstroms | 13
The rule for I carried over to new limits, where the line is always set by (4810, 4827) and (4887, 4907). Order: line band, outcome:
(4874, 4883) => 0.3 angstroms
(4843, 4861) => 0.4 angstroms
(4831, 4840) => 0.1 angstroms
